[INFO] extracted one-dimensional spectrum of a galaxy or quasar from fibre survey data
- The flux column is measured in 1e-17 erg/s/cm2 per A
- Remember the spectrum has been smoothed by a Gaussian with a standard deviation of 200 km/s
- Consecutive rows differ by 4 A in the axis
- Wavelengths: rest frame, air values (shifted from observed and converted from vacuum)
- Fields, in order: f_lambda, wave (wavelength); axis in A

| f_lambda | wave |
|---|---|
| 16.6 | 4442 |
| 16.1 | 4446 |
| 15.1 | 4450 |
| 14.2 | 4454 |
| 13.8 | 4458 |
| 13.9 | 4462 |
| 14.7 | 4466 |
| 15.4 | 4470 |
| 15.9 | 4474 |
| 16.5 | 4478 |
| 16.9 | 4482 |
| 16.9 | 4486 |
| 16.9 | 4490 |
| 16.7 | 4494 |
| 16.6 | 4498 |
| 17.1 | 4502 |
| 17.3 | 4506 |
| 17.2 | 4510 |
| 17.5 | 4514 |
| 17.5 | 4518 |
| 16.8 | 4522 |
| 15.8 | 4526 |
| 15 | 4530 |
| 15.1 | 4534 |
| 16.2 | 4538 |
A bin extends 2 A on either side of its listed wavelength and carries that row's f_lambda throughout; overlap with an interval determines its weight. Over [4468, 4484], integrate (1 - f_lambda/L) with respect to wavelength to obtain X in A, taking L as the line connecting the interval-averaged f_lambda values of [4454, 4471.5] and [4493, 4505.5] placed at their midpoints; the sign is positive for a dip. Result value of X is -0.92 A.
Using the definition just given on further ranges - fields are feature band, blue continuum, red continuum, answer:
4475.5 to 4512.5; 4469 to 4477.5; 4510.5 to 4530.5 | -1.57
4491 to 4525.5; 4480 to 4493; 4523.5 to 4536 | -1.96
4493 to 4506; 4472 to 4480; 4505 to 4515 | 0.07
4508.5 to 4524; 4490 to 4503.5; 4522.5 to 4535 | -1.20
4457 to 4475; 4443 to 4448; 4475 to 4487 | 1.92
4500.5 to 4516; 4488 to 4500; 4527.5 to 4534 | -1.14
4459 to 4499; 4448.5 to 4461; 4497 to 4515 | -0.79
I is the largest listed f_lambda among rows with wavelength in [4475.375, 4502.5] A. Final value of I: 17.1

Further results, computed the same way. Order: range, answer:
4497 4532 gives 17.5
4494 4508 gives 17.3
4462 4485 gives 16.9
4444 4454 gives 16.1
